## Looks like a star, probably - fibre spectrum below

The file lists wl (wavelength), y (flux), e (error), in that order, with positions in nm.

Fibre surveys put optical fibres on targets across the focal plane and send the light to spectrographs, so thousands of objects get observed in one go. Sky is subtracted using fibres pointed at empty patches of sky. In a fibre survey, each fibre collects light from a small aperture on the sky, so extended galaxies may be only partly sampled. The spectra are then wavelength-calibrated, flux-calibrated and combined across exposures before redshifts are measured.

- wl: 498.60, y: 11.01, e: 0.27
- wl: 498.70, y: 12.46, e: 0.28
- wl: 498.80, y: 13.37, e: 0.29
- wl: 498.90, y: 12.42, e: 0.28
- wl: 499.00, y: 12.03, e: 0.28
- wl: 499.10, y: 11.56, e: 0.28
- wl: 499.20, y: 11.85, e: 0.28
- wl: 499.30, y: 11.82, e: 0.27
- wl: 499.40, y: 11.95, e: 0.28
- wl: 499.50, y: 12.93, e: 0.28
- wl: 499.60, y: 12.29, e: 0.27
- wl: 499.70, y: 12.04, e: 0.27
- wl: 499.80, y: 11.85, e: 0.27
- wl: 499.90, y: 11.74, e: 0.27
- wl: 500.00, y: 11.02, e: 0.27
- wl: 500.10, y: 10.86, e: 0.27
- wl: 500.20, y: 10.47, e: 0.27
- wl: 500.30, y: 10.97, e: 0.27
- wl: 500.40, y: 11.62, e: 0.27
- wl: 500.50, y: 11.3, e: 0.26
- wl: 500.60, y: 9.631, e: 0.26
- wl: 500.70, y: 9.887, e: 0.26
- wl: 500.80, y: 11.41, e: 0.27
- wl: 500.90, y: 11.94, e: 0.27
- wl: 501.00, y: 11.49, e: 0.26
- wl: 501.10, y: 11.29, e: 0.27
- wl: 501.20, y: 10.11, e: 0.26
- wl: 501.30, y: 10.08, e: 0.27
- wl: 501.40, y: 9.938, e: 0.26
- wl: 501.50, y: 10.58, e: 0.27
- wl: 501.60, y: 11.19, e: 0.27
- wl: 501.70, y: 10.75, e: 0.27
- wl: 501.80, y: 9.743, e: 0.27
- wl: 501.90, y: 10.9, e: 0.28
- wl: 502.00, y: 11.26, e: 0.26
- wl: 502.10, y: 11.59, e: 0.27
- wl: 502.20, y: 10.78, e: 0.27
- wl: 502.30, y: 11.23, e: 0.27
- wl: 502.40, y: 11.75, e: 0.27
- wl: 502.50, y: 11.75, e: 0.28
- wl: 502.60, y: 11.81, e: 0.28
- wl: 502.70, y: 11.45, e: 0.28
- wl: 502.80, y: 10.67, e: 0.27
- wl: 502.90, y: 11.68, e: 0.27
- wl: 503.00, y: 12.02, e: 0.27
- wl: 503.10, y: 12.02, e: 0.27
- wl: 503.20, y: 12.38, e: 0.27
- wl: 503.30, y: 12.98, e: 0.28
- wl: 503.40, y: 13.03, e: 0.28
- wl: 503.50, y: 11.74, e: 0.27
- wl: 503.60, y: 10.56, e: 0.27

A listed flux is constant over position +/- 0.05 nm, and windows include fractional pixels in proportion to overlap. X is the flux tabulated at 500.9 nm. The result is 11.94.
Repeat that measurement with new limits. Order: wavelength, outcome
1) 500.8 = 11.41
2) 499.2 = 11.85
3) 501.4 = 9.938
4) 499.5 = 12.93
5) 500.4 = 11.62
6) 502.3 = 11.23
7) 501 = 11.49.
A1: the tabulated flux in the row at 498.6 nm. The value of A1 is 11.01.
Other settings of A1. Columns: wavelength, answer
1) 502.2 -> 10.78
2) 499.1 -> 11.56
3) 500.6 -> 9.631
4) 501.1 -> 11.29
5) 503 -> 12.02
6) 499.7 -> 12.04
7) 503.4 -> 13.03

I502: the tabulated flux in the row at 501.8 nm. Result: 9.743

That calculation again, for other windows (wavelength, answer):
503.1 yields 12.02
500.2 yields 10.47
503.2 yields 12.38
